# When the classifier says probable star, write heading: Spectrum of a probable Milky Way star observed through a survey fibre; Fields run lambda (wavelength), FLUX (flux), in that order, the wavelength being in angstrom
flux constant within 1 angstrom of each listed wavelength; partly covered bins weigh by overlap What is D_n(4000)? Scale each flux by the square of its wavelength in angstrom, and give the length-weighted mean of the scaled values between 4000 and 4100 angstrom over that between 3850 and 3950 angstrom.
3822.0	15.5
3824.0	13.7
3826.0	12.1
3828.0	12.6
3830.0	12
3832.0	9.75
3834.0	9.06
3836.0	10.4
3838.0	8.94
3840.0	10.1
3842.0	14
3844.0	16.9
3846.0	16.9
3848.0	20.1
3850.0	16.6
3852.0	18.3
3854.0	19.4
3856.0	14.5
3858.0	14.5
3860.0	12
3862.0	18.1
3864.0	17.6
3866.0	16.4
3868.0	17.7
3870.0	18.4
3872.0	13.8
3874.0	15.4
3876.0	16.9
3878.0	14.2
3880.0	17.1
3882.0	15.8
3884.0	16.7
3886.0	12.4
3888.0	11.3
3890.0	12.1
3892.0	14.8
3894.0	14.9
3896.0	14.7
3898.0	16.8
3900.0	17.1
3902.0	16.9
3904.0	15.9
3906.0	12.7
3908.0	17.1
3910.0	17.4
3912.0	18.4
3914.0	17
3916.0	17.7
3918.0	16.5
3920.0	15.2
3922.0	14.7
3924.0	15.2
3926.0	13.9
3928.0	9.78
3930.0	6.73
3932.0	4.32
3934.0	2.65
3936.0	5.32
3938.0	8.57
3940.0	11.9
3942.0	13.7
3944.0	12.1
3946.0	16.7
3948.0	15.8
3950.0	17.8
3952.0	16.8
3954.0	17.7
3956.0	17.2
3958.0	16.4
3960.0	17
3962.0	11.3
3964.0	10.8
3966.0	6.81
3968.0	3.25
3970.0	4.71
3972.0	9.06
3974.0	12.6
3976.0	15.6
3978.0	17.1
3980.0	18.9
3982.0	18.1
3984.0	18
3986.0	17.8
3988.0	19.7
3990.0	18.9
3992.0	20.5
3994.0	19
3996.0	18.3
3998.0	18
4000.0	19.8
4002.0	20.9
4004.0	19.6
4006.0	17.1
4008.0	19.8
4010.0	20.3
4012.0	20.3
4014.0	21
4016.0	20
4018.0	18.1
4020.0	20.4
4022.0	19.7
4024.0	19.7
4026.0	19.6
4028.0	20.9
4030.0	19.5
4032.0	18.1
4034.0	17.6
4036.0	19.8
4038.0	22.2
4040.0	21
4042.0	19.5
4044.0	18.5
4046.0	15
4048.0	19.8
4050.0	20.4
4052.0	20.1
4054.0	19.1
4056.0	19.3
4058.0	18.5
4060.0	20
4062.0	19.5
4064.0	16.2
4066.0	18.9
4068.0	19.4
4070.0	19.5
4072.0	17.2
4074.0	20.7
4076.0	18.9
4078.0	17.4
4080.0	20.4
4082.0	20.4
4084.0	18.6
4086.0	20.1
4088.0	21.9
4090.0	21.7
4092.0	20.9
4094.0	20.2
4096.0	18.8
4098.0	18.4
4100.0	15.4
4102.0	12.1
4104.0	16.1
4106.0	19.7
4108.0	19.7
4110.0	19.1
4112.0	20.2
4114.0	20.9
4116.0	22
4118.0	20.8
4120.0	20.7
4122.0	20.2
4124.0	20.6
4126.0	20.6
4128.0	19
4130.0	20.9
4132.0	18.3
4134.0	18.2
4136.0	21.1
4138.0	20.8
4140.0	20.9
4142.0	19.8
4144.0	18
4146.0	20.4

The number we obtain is 1.5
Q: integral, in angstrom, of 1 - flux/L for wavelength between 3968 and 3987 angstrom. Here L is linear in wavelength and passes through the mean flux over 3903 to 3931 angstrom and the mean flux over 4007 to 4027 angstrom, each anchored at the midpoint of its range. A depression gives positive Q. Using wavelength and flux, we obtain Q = 4.2 angstrom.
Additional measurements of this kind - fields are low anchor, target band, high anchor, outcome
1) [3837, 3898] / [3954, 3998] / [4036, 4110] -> 6.09 angstrom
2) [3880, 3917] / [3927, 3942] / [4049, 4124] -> 8.12 angstrom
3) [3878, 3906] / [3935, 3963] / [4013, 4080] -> 4.12 angstrom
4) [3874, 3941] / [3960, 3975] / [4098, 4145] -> 6.23 angstrom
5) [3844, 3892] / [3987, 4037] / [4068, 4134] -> -3.86 angstrom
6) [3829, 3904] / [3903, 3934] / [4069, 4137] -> 4.09 angstrom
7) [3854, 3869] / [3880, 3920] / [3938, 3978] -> -2.17 angstrom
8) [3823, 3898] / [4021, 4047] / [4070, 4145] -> -1.85 angstrom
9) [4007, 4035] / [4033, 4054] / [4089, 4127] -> 0.21 angstrom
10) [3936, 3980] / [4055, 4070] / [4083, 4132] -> -1.15 angstrom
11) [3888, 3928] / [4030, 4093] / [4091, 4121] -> -4.04 angstrom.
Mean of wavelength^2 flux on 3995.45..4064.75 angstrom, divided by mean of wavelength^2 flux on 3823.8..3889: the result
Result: 1.4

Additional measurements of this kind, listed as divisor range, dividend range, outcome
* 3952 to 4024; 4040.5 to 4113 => 1.18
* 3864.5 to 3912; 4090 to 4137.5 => 1.39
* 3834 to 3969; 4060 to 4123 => 1.49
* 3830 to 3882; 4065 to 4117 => 1.43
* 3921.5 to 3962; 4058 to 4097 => 1.65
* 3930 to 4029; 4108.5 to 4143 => 1.39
